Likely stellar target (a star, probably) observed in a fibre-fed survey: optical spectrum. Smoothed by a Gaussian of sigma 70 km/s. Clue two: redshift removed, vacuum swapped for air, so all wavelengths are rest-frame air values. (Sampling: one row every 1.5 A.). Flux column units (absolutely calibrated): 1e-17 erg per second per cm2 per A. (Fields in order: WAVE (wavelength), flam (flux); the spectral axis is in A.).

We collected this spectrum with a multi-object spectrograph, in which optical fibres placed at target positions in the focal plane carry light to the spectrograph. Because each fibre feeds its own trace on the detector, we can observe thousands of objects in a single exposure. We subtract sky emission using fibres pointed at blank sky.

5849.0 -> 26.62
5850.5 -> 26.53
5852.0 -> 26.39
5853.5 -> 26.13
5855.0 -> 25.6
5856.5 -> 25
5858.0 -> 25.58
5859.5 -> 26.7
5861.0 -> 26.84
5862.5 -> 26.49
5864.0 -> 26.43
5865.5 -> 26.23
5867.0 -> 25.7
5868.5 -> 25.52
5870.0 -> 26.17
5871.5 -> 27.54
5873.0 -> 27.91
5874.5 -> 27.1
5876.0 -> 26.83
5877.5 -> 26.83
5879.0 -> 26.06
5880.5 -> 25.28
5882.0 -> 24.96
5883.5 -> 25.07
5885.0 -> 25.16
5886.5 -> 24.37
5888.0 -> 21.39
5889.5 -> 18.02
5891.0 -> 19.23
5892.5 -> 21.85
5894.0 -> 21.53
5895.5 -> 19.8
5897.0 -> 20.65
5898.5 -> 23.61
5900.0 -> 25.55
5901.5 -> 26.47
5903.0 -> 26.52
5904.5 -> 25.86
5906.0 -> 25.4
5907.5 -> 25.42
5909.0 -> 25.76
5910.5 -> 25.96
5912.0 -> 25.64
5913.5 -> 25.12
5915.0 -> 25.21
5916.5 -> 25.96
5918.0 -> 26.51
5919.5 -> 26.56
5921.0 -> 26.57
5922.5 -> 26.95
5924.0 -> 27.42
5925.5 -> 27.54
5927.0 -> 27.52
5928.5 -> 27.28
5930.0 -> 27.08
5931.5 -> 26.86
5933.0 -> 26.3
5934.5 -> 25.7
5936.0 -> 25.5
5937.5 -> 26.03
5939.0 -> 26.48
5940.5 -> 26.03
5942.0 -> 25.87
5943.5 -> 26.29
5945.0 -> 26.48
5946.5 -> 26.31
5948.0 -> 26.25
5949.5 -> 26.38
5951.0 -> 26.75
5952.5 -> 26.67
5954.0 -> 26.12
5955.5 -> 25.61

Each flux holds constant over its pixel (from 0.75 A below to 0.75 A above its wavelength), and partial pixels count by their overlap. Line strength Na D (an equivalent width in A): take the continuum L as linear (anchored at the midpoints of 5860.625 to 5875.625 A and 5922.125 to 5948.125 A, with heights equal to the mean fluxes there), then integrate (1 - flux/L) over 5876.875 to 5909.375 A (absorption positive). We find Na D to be 3.4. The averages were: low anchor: 26.6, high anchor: 26.6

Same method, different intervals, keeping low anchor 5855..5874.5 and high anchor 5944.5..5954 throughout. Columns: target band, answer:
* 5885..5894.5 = 1.8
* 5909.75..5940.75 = 0.0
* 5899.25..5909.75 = 0.2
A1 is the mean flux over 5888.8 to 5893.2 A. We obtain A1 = 19.7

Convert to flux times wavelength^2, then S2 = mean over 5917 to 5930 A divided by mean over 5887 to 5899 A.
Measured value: 1.3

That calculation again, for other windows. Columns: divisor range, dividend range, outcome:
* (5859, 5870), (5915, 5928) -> 1.04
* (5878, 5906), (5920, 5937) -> 1.15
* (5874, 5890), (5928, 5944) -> 1.08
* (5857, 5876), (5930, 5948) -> 1.01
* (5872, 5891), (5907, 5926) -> 1.07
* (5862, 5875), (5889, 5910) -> 0.89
